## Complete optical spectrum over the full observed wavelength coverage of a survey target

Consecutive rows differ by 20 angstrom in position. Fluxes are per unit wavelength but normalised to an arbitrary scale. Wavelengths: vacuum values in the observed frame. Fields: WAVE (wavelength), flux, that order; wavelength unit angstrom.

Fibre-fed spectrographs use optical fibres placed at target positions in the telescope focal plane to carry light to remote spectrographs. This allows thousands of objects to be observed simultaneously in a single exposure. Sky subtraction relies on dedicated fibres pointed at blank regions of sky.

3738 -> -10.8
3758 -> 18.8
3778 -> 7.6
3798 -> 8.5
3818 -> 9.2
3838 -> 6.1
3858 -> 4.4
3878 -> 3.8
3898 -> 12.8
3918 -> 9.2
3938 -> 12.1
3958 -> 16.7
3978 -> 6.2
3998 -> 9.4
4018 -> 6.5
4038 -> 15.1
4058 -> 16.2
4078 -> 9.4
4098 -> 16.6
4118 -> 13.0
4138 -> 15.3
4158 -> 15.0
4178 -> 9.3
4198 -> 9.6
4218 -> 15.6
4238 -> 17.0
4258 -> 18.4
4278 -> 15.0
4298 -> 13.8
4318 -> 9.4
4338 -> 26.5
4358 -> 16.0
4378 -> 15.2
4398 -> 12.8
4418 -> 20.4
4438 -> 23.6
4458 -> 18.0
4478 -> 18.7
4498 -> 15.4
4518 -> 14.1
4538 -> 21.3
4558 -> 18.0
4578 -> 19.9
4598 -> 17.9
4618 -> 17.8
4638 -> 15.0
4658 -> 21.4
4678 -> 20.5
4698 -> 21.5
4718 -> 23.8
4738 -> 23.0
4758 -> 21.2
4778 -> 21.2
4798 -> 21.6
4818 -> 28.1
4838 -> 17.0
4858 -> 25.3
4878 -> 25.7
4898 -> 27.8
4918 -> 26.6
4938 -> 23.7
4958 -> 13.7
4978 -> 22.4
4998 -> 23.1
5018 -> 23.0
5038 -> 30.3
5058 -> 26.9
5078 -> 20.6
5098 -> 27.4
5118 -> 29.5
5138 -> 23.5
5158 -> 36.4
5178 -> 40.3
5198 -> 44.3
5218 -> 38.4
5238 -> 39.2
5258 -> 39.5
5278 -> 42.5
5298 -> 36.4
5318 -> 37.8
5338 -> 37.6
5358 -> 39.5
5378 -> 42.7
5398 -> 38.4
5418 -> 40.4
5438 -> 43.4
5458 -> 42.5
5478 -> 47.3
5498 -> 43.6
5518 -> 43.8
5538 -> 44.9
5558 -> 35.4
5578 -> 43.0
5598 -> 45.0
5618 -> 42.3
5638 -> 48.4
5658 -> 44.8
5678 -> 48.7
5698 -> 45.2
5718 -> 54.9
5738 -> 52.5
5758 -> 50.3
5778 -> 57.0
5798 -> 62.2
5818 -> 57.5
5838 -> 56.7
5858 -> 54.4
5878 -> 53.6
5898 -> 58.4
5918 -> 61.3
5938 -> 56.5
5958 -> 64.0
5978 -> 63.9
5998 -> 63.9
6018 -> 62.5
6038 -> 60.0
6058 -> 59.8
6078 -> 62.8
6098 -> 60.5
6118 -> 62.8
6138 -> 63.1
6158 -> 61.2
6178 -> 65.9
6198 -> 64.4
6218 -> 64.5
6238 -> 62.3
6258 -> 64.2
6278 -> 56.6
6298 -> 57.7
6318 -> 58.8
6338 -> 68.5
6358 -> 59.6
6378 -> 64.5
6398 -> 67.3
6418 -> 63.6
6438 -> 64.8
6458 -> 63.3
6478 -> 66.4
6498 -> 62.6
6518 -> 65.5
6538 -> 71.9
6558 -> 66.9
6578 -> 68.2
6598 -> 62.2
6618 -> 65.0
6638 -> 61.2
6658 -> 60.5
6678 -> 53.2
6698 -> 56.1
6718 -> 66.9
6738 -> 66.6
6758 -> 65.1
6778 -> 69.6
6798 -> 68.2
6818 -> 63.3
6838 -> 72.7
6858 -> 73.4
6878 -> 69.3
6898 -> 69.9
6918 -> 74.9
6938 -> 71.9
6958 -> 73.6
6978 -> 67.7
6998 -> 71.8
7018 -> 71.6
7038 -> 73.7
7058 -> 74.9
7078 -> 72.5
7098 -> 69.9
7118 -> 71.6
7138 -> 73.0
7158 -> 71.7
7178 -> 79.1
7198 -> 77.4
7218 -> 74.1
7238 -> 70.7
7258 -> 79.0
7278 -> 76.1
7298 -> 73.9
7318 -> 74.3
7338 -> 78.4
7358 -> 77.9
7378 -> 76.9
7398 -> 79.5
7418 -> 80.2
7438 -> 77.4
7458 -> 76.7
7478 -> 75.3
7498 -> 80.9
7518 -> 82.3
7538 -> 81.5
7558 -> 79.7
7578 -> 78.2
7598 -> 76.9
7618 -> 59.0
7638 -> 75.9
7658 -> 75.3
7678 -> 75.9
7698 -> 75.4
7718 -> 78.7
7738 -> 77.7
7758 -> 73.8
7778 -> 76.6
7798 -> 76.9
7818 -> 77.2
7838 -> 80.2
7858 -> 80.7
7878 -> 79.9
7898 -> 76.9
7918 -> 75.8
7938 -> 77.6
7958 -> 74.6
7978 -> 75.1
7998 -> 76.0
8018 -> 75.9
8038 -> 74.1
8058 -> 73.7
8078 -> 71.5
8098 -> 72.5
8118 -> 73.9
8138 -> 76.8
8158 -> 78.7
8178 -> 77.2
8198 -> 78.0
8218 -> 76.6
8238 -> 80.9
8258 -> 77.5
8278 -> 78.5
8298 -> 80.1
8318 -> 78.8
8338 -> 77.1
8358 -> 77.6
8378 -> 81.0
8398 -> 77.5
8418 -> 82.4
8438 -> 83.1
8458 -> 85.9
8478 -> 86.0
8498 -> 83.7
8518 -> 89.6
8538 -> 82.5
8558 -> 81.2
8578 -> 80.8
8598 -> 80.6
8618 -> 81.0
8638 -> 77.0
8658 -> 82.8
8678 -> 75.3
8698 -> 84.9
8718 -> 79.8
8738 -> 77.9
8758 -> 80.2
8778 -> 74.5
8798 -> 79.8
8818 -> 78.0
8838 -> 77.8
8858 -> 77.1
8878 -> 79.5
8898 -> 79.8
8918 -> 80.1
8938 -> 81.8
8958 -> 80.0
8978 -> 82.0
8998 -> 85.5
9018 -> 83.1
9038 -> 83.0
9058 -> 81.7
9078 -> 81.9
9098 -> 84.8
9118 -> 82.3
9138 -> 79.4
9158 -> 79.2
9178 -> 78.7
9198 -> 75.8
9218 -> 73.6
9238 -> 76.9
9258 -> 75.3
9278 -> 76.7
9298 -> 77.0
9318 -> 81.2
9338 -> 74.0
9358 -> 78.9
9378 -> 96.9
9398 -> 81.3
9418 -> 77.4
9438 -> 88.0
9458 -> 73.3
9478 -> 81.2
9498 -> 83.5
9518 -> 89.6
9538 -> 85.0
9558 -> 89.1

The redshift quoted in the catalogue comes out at 0.29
